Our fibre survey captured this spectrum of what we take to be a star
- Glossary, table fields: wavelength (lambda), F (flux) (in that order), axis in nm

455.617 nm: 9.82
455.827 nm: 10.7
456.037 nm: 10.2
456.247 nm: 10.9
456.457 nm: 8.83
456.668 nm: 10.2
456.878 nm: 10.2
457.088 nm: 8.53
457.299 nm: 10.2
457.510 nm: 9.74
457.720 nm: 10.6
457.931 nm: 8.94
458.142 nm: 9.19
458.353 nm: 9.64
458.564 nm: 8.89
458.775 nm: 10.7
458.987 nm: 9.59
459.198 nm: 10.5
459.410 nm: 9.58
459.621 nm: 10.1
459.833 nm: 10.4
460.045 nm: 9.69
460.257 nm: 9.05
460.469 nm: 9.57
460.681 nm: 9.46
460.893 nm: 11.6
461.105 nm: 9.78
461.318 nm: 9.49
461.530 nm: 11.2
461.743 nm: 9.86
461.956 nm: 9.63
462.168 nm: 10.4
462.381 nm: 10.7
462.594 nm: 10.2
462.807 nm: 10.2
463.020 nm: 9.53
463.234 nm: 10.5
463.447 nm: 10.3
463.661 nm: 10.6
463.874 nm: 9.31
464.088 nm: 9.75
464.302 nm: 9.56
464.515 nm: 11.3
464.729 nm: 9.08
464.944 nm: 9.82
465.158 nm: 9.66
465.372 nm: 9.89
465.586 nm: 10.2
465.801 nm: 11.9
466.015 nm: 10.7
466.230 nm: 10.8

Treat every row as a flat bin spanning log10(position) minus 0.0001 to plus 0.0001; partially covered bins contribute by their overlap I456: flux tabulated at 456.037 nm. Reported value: 10.2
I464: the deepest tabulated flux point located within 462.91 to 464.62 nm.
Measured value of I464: 9.31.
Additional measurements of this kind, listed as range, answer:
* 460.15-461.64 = 9.05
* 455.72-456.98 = 8.83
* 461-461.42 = 9.49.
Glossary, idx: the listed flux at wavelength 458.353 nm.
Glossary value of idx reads 9.64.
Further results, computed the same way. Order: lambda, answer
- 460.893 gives 11.6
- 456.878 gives 10.2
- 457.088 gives 8.53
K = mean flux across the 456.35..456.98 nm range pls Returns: 9.74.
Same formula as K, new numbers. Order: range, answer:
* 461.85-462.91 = 10.2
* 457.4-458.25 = 9.62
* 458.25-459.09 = 9.7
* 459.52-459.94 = 10.2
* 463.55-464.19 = 9.89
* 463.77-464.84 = 9.8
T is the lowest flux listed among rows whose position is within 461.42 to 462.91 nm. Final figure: 9.63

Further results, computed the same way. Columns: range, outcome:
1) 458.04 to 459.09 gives 8.89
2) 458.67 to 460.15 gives 9.58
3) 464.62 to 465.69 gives 9.08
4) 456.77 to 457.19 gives 8.53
